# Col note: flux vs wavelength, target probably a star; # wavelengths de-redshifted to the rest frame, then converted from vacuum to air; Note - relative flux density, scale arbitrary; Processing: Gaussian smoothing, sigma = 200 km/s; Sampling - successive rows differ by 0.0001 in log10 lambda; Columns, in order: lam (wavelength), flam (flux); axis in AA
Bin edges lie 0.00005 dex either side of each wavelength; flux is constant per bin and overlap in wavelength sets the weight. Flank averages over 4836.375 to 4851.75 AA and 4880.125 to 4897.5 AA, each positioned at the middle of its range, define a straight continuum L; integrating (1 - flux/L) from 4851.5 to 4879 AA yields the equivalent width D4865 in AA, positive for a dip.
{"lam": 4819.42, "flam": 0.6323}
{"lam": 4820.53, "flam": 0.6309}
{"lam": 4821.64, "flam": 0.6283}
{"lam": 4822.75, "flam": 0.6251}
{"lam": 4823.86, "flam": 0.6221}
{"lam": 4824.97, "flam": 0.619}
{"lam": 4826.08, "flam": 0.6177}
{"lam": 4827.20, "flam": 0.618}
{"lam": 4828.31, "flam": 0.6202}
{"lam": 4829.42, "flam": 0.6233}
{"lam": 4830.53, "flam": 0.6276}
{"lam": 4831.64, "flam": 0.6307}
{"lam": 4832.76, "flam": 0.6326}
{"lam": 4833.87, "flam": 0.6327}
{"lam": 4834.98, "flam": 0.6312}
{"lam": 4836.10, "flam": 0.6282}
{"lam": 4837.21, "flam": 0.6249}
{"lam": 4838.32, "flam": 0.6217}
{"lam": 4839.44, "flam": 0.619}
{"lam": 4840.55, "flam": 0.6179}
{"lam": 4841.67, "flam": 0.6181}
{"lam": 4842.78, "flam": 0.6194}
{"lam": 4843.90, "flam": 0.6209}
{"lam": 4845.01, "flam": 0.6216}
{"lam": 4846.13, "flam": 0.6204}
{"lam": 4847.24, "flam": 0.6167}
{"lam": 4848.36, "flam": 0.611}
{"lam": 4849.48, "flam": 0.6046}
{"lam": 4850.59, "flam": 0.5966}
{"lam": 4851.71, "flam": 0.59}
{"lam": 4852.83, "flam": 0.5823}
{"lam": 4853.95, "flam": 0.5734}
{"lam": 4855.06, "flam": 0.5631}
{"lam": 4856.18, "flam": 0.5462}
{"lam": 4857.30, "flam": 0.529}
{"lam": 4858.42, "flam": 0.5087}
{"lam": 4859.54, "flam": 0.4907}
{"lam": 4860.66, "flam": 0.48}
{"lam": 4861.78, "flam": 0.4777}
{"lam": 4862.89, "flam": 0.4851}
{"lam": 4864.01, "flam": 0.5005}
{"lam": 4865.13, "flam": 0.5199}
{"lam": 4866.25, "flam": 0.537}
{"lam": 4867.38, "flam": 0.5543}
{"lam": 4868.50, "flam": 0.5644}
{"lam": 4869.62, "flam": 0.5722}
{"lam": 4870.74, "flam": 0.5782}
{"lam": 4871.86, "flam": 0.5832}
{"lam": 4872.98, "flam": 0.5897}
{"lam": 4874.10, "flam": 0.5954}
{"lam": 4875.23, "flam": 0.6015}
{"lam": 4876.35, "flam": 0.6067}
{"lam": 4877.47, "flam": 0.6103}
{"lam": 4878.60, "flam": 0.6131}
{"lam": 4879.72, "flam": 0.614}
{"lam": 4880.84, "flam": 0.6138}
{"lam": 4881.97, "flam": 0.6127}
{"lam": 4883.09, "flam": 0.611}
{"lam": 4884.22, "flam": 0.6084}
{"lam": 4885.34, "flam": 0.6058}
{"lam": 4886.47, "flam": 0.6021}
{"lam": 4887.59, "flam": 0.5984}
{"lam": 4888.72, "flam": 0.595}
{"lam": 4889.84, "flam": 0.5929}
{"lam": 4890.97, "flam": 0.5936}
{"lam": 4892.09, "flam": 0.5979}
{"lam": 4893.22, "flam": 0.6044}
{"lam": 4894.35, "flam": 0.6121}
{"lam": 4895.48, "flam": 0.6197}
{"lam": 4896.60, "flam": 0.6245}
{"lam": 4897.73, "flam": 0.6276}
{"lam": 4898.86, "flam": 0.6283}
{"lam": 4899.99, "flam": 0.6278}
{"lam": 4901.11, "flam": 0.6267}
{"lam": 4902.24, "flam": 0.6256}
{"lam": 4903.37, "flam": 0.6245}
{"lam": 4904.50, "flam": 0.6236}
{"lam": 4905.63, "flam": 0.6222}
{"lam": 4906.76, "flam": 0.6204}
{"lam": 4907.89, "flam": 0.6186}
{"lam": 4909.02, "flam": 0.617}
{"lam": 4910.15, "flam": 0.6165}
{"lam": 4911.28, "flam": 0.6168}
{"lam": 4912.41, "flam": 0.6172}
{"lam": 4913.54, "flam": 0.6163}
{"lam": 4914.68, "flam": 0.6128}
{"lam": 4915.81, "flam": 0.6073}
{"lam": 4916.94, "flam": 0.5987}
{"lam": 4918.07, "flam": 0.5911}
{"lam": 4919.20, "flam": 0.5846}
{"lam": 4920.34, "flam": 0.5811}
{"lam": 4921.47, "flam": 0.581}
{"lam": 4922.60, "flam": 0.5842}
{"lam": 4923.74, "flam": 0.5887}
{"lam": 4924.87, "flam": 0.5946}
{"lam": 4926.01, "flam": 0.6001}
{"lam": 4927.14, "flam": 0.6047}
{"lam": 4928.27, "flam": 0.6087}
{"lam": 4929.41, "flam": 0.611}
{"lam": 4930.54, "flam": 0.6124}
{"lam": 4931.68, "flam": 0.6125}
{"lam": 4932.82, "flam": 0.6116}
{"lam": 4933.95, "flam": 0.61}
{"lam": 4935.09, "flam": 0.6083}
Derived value 2.61 AA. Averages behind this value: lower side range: 0.616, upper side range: 0.607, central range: 0.553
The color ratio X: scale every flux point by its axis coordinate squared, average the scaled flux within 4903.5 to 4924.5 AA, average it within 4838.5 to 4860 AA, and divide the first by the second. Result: 1.06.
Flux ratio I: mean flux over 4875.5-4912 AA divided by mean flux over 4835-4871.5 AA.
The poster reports 1.1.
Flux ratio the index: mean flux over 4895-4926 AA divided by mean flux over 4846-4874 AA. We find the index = 1.10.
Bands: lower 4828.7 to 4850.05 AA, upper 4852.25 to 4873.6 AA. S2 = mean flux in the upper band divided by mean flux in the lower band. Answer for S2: 0.87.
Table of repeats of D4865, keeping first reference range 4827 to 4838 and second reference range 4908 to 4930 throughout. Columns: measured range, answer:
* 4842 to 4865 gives 2.22 AA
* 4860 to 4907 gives 1.70 AA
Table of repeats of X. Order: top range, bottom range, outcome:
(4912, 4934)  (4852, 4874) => 1.14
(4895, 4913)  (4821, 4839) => 1.03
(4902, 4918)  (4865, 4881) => 1.07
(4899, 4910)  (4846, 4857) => 1.08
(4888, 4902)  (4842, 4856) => 1.04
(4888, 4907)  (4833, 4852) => 1.02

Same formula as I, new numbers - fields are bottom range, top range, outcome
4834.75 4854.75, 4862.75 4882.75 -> 0.94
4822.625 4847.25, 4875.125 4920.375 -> 0.98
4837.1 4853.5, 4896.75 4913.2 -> 1.02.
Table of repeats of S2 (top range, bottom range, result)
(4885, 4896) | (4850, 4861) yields 1.10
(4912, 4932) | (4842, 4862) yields 1.05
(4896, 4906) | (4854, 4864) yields 1.22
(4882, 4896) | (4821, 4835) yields 0.97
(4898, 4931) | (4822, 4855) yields 0.99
